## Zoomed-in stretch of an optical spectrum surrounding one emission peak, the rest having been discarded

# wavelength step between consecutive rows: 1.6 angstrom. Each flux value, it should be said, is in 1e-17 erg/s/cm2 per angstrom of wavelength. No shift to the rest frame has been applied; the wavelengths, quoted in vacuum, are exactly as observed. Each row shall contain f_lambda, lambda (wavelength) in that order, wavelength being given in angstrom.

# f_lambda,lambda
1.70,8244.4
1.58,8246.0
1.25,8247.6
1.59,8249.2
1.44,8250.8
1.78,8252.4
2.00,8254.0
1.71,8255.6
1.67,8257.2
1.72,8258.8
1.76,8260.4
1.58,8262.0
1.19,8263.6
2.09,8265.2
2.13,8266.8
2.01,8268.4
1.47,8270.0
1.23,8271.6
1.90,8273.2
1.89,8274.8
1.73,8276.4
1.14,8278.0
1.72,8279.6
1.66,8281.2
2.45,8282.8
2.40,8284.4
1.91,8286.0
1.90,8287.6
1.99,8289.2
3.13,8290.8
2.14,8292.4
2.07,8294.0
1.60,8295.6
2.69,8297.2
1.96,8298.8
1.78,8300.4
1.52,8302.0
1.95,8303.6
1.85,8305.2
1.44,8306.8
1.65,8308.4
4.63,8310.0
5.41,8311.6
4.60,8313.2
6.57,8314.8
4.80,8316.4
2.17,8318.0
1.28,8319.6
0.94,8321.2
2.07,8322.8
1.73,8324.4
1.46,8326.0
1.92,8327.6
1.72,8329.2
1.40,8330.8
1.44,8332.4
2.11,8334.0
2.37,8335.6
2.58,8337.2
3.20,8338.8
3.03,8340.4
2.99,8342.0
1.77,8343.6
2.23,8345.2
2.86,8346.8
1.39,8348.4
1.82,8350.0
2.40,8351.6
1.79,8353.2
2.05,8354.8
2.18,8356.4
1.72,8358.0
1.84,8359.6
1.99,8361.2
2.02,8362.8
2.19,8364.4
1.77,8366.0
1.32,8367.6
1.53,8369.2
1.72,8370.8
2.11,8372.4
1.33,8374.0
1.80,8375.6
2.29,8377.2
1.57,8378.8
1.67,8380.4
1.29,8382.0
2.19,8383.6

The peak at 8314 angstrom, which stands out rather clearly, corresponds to H-alpha 6563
